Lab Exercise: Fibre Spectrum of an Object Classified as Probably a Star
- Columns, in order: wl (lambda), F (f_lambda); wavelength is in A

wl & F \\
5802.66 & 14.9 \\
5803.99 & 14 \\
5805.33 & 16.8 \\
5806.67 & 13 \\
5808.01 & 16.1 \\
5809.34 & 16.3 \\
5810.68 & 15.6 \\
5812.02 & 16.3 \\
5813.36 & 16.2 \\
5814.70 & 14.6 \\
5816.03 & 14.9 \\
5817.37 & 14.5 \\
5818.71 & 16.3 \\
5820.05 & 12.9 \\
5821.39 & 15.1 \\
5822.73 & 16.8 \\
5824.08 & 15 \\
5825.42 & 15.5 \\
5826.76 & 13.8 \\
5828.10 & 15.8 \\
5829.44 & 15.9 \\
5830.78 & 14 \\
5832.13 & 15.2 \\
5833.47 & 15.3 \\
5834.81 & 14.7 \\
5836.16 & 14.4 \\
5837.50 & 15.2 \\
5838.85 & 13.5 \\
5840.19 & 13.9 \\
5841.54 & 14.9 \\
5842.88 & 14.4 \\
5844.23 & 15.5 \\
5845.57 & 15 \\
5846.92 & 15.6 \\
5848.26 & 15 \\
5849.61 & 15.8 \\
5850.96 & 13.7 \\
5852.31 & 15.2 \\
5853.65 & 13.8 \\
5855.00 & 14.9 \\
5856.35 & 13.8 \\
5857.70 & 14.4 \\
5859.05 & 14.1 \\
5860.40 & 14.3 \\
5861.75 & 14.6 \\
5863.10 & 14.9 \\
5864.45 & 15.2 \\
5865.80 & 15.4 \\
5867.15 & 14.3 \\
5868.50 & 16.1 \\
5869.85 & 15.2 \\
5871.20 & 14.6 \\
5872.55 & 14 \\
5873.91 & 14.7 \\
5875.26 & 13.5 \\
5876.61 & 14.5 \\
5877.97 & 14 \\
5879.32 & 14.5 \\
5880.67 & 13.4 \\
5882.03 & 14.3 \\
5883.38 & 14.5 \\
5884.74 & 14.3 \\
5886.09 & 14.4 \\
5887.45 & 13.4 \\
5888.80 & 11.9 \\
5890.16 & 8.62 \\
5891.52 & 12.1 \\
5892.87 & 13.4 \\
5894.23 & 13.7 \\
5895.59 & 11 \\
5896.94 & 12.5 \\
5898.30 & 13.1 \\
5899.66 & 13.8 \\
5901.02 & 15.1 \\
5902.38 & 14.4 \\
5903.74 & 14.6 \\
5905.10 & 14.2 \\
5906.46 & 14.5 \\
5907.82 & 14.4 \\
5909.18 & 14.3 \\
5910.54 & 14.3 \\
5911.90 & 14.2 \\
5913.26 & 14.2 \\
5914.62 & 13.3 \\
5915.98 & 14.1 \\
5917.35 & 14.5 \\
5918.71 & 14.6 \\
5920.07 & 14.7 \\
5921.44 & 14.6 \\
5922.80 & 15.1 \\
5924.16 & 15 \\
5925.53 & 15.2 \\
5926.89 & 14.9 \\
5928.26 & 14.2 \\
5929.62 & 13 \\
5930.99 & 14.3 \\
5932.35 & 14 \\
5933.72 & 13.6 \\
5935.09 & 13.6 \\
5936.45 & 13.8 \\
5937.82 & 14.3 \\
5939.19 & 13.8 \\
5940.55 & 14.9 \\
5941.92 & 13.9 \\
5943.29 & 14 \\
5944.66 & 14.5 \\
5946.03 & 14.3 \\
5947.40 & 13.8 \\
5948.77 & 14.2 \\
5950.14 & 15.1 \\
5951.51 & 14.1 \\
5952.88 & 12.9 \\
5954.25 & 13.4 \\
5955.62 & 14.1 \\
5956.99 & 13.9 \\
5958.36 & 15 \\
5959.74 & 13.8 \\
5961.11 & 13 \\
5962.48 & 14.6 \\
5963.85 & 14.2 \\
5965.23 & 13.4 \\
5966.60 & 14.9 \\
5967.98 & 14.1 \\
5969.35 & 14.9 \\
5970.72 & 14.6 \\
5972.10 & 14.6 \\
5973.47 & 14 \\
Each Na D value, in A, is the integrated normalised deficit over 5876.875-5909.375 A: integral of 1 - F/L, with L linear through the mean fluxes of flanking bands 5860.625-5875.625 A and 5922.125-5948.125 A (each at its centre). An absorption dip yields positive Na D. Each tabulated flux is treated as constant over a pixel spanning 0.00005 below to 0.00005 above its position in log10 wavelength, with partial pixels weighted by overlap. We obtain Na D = 2.4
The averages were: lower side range 14.8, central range 13.5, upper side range 14.2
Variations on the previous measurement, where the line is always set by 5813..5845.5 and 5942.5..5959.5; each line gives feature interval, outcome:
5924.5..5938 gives 0.12 A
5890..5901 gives 1.41 A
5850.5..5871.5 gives 0.05 A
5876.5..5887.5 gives 0.30 A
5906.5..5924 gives -0.06 A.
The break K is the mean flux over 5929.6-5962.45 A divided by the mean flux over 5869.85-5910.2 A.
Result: 1.02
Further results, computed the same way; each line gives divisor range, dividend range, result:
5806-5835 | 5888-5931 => 0.91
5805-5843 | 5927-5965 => 0.93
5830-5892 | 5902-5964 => 0.99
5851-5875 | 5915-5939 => 0.98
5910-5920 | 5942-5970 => 0.99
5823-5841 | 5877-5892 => 0.89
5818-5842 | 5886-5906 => 0.88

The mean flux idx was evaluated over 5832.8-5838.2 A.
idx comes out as 14.9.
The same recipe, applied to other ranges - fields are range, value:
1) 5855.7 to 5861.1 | 14.1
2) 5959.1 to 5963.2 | 13.8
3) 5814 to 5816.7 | 14.8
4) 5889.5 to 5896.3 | 11.8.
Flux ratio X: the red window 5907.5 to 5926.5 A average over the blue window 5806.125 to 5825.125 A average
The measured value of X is 0.95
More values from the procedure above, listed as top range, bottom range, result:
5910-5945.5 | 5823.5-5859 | 0.97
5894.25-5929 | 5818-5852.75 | 0.95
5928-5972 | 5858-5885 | 0.97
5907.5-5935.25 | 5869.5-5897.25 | 1.06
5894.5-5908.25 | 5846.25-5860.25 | 0.94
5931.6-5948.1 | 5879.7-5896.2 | 1.08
